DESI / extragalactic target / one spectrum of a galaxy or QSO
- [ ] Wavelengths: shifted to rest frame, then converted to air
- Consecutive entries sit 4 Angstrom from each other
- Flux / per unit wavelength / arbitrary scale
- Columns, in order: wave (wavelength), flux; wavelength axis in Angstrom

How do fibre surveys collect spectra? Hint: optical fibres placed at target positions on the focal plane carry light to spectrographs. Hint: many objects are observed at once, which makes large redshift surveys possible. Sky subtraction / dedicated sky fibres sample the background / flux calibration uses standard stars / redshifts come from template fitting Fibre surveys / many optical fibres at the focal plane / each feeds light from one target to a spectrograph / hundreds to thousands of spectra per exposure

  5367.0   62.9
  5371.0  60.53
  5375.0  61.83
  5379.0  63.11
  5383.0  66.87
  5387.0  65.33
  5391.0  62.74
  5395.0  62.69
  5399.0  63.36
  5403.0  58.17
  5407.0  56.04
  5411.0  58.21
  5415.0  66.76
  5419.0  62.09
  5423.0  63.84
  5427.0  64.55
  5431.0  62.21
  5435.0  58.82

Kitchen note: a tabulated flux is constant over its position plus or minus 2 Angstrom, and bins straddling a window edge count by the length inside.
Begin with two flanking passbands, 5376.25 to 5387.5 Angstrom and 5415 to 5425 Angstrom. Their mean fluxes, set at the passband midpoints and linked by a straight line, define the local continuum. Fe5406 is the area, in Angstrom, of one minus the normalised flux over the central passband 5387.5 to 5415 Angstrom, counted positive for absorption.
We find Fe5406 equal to 1.4 Angstrom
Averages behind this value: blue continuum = 64.9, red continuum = 63.7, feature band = 61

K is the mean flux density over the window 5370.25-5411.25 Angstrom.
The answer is 61.9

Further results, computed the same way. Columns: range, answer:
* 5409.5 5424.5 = 62.8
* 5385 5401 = 63.5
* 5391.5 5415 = 60.5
